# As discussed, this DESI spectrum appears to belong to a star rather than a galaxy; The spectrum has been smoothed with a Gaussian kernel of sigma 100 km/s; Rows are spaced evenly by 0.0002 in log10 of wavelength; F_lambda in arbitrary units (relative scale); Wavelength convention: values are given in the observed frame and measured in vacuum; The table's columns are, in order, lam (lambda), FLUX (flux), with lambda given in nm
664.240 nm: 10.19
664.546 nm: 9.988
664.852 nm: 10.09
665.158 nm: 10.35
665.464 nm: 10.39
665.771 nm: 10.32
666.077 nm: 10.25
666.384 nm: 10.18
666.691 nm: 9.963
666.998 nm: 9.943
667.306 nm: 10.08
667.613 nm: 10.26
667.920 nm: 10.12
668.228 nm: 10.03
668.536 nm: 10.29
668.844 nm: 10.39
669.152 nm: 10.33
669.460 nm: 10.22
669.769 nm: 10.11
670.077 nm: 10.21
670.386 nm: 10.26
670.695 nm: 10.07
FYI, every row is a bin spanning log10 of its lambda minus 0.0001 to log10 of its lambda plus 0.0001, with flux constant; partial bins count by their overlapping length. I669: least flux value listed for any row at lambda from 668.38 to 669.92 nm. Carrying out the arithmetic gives 10.11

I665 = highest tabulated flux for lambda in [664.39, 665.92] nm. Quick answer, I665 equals 10.39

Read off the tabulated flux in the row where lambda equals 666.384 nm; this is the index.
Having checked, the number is 10.18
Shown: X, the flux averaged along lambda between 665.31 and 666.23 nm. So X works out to 10.3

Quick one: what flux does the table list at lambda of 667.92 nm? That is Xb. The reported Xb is 10.12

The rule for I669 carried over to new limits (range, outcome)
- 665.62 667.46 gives 9.943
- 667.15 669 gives 10.03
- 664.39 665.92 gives 9.988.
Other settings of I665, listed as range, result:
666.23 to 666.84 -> 10.18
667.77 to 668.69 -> 10.29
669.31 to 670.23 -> 10.22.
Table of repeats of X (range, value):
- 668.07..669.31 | 10.3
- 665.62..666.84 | 10.2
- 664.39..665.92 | 10.2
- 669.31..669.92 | 10.2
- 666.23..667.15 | 10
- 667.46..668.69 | 10.2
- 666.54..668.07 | 10.1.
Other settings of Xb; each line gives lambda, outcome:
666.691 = 9.963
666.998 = 9.943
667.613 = 10.26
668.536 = 10.29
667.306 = 10.08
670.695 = 10.07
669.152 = 10.33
